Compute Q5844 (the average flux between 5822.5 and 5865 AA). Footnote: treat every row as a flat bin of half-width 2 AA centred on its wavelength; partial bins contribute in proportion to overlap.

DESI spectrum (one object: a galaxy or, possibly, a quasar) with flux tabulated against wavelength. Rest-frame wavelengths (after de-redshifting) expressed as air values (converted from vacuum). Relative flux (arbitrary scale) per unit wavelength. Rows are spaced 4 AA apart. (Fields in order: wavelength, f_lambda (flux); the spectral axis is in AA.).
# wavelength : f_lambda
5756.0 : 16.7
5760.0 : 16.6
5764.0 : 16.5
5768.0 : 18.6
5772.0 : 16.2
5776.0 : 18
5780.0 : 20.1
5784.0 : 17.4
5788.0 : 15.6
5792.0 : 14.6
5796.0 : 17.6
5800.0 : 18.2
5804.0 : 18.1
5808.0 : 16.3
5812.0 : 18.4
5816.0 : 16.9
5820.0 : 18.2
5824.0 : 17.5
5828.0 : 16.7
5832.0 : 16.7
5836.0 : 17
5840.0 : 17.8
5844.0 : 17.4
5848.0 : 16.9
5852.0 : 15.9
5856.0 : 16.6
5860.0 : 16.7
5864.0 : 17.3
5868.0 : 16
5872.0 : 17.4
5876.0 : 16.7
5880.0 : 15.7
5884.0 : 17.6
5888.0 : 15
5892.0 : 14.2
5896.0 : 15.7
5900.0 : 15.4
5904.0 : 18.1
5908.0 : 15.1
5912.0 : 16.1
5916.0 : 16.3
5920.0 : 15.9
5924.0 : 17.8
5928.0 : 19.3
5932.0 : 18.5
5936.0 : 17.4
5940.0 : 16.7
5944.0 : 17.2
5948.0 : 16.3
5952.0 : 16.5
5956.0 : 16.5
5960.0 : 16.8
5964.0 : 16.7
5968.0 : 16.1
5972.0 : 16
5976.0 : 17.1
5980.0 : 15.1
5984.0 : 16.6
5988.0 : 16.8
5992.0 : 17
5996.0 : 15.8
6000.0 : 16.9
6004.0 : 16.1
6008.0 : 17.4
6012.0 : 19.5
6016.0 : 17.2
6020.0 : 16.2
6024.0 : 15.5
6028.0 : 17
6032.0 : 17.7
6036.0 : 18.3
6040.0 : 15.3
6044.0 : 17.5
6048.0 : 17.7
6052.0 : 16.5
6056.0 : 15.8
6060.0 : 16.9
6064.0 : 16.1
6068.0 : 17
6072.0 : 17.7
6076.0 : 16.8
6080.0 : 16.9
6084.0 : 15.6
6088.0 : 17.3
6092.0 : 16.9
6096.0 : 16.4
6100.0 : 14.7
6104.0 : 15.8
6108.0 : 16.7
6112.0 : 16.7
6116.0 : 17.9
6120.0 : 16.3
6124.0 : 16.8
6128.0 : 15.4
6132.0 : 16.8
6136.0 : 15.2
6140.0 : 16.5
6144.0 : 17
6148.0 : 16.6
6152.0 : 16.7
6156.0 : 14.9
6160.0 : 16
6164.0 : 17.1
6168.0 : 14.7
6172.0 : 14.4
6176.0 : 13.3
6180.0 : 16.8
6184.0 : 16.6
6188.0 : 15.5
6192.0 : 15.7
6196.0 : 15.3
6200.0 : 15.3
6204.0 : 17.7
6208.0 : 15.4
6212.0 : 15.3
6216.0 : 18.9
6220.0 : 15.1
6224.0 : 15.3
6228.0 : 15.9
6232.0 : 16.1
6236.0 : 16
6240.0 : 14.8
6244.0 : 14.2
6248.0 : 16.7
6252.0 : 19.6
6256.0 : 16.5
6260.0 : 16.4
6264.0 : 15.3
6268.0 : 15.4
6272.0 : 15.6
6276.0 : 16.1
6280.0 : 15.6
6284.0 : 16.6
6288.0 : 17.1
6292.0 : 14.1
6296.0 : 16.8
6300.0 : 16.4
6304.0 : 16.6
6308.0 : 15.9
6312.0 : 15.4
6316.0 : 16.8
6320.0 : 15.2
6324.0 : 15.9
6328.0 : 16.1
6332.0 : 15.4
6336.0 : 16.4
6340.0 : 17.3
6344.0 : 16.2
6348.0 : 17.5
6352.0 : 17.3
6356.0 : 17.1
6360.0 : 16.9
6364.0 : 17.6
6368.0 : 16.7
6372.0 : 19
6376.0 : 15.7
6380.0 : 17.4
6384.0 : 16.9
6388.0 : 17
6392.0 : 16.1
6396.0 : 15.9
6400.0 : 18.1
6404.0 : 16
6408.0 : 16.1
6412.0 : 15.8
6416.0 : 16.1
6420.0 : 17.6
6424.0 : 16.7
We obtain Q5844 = 16.9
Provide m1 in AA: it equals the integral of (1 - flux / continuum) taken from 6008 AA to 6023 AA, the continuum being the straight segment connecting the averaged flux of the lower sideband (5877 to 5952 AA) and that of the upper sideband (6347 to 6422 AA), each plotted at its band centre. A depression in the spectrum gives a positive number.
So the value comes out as -0.7 AA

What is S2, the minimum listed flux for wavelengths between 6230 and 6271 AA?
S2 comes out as 14.2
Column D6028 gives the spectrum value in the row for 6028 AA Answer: 17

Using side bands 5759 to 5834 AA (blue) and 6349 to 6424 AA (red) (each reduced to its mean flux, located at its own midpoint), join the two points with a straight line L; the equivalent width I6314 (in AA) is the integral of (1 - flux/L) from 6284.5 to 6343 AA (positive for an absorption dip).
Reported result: 2.74 AA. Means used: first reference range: 17.3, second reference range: 16.9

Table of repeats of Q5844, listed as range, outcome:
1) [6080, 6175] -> 16.2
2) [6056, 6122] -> 16.6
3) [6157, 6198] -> 15.5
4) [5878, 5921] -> 15.9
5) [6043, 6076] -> 16.9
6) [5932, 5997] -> 16.6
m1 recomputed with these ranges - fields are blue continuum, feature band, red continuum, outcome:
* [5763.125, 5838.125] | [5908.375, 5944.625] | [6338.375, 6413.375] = 0.1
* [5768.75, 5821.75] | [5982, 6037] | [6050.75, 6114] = -0.9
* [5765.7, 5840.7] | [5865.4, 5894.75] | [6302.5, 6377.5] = 1.9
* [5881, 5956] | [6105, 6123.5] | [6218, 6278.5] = -0.7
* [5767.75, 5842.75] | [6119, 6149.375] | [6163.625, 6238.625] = -0.5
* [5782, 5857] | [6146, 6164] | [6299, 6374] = 0.6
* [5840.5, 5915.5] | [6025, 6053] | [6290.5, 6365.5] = -1.3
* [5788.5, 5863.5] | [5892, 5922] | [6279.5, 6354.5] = 1.7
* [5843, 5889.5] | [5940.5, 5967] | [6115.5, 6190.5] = -0.4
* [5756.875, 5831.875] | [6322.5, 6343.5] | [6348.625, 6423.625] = 0.8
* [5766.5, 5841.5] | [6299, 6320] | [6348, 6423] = 1.0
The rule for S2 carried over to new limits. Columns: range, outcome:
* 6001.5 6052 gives 15.3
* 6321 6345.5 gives 15.4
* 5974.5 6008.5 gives 15.1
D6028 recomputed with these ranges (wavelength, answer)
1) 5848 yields 16.9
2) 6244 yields 14.2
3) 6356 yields 17.1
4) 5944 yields 17.2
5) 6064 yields 16.1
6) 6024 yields 15.5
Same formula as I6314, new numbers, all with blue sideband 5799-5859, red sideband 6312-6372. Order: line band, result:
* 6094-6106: 0.9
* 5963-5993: 1.1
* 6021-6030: 0.4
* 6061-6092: 0.3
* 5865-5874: 0.2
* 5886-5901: 1.8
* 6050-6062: 0.4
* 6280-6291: 0.2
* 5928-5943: -0.6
